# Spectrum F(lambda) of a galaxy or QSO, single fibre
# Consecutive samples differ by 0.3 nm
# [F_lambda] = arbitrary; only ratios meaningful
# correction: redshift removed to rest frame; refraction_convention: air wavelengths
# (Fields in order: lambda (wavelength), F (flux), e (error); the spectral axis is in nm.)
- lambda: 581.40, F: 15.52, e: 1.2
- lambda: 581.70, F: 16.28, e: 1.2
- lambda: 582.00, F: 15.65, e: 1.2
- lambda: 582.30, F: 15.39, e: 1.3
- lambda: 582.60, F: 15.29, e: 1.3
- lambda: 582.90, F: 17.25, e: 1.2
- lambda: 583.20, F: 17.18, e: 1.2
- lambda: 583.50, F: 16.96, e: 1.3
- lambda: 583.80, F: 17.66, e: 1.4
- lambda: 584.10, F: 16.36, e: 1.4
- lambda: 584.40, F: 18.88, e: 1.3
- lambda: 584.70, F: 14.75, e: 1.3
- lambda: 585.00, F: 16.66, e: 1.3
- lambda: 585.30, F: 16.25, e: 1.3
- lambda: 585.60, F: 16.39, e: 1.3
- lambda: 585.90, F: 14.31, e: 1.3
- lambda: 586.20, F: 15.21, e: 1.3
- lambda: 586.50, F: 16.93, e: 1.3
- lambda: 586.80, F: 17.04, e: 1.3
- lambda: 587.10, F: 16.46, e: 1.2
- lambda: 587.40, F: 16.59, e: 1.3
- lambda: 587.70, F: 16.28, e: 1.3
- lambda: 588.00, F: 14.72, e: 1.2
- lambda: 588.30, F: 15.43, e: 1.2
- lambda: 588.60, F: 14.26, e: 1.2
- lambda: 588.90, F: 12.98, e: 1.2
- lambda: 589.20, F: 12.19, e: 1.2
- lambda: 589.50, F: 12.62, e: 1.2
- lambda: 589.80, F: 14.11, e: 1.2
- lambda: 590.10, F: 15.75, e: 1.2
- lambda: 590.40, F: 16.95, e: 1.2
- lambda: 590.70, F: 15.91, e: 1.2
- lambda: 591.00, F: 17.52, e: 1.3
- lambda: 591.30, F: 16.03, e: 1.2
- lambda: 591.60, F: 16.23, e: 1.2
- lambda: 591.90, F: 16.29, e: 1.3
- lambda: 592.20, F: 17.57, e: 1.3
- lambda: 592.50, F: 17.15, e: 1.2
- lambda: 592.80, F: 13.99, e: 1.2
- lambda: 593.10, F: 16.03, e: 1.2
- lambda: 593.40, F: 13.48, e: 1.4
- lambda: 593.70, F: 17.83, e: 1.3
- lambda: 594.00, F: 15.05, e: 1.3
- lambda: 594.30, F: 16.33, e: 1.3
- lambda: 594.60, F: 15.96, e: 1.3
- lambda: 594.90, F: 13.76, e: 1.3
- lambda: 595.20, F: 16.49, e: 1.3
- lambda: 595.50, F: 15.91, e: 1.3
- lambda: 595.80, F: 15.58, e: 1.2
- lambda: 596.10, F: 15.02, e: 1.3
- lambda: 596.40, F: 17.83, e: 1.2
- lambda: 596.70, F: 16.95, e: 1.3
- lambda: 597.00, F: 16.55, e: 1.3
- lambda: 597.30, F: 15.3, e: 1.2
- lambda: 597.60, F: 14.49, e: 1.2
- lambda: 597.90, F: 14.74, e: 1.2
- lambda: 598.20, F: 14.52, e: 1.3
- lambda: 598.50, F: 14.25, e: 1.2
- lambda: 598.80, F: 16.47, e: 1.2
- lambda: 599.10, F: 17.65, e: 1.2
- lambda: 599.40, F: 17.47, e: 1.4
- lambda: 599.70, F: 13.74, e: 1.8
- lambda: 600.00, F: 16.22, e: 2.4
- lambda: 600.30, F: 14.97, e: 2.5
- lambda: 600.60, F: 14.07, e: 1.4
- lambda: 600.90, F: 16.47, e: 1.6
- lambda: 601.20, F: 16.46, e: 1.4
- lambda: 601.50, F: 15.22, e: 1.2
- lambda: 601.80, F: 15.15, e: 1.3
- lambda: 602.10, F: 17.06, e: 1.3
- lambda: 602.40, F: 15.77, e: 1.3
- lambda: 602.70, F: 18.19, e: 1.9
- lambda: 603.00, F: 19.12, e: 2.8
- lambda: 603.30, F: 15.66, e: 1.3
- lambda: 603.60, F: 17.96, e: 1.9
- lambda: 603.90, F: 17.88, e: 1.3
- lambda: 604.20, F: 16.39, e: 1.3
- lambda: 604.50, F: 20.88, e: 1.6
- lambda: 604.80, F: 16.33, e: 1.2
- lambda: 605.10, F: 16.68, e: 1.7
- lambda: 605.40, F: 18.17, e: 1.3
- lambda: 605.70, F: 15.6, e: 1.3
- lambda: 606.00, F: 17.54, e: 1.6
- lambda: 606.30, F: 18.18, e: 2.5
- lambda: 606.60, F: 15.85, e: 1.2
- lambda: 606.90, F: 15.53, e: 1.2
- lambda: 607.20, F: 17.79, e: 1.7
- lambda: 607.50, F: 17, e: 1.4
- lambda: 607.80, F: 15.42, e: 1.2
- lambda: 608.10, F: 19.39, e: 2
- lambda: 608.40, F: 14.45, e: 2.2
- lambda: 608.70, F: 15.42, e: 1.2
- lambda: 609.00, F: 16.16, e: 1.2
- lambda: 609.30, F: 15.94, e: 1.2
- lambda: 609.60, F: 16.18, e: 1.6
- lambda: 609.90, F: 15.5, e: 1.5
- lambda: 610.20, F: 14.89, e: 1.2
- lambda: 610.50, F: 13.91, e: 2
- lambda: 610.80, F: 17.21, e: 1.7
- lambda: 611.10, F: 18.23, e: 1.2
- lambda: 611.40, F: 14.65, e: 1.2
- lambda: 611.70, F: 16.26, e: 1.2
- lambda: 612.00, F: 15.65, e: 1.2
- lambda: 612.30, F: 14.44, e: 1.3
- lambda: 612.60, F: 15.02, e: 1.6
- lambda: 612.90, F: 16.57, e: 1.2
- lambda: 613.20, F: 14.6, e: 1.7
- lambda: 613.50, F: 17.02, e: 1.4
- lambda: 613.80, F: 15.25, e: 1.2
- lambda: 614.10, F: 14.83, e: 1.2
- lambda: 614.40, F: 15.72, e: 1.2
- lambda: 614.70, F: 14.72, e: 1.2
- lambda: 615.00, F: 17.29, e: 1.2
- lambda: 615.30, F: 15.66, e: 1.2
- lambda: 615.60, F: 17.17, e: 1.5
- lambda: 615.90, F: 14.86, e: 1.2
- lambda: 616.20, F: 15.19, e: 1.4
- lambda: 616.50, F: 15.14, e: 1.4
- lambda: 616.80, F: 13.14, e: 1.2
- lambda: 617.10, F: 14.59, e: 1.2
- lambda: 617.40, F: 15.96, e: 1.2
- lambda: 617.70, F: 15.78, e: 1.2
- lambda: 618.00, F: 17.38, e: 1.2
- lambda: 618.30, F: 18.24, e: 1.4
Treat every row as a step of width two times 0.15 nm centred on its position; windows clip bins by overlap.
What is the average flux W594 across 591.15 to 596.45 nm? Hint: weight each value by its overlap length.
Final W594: 15.9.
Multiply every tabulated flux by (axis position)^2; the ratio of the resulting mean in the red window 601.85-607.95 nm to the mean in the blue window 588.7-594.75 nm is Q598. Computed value 1.15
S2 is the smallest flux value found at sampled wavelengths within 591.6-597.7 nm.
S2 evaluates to 13.48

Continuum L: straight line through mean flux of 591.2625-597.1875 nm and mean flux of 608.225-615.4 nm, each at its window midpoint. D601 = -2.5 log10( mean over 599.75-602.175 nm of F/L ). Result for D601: 0.02 mag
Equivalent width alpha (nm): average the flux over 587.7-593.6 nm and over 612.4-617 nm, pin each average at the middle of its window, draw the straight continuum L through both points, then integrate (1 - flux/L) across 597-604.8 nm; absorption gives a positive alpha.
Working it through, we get -0.46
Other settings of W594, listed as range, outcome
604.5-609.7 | 16.7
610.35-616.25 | 15.7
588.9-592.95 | 15.5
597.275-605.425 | 16.3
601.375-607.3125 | 17.1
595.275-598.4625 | 15.7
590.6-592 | 16.4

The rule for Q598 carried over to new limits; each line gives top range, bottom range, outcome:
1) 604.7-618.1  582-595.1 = 1.09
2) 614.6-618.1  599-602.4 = 1.03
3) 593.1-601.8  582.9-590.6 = 1.03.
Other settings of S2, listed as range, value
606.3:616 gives 13.91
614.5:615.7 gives 14.72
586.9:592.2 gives 12.19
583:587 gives 14.31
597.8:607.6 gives 13.74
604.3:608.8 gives 14.45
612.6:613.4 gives 14.6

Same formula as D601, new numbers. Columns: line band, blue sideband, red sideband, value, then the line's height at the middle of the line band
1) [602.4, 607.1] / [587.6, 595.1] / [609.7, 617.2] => -0.12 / 15.5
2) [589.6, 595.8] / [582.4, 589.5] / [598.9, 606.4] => 0.02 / 16.2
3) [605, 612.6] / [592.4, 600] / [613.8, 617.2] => -0.05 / 15.4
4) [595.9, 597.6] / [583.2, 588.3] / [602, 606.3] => 0.05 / 17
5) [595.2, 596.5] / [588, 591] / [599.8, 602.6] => -0.06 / 15.2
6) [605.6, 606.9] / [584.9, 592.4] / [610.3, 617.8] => -0.08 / 15.6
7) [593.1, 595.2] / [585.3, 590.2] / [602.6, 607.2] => 0.03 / 15.9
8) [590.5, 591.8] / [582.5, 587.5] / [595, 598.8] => -0.03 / 16.1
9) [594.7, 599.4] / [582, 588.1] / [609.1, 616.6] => 0.02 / 16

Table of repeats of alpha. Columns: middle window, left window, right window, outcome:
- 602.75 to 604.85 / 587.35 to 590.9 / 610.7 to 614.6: -0.33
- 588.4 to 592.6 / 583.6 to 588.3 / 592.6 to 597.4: 0.17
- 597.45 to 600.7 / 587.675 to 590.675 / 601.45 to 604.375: 0.18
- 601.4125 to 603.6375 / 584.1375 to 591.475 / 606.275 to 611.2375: -0.10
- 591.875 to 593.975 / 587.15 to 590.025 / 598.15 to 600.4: -0.14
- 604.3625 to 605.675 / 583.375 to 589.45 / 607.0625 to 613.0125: -0.15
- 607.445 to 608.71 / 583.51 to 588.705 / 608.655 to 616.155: -0.05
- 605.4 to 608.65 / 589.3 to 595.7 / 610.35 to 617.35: -0.23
